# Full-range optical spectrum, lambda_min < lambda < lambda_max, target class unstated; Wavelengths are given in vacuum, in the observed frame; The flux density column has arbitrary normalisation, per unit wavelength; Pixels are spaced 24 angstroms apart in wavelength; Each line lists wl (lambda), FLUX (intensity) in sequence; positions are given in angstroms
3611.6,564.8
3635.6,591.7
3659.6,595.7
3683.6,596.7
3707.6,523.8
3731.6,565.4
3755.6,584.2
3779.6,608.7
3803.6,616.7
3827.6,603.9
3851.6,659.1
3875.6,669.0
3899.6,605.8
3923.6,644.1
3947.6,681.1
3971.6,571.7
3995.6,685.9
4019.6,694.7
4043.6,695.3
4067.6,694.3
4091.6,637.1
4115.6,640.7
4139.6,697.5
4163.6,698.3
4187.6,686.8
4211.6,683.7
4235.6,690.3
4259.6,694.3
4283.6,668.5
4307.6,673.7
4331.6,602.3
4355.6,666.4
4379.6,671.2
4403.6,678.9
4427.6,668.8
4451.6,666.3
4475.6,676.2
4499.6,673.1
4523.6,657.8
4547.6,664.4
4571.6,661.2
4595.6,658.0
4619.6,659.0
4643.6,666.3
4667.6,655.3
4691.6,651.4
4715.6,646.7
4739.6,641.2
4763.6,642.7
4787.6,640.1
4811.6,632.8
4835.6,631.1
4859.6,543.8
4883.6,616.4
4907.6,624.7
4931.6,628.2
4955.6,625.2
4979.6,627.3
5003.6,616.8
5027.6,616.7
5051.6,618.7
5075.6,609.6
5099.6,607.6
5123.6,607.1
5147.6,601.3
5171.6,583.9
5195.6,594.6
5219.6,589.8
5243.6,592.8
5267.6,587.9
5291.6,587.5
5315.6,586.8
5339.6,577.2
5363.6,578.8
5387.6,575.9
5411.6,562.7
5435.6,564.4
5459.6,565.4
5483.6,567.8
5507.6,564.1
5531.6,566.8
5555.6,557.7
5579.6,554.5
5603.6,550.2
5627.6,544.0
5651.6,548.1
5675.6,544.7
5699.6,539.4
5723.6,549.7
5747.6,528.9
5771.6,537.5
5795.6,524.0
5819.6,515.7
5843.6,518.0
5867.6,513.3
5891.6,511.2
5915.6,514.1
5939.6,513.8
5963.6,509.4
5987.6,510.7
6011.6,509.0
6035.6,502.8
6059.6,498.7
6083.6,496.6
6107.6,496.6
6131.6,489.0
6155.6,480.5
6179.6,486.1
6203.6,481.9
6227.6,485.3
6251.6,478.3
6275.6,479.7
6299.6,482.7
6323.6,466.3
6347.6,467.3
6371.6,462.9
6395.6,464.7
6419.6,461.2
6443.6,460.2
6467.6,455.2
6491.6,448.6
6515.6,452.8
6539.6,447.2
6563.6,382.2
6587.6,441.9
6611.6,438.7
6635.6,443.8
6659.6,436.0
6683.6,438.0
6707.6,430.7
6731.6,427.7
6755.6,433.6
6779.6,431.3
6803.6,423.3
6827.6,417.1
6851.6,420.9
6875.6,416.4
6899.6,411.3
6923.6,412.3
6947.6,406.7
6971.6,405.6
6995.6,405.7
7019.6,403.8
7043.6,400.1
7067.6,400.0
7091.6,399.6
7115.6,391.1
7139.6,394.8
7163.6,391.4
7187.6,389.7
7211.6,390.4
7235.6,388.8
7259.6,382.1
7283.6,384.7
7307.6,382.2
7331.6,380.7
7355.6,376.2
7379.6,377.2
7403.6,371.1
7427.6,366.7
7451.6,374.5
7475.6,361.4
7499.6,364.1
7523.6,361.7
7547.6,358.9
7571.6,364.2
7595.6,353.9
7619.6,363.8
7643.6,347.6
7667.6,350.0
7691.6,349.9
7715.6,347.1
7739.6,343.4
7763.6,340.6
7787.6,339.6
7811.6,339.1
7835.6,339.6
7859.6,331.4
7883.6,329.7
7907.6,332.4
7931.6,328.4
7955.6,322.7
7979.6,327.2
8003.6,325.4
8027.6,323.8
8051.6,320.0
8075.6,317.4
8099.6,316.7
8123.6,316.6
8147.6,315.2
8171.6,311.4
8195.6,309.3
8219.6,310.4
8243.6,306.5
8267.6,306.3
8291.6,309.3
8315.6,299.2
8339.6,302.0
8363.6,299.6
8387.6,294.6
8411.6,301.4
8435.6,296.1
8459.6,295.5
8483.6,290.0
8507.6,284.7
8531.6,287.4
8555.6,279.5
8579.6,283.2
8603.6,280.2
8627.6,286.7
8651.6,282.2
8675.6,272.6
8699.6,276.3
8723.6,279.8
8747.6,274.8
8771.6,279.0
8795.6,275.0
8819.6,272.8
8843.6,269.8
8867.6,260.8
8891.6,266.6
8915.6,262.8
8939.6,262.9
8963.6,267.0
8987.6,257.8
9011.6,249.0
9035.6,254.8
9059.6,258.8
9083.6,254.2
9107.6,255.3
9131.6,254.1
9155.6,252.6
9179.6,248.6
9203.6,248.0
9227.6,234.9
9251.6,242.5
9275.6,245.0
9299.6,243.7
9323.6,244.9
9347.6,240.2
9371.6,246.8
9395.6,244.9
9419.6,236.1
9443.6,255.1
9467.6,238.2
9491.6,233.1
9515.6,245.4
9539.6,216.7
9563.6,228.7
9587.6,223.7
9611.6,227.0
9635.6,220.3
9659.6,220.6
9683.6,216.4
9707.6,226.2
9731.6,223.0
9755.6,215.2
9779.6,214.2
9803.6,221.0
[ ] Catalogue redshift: 0.00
